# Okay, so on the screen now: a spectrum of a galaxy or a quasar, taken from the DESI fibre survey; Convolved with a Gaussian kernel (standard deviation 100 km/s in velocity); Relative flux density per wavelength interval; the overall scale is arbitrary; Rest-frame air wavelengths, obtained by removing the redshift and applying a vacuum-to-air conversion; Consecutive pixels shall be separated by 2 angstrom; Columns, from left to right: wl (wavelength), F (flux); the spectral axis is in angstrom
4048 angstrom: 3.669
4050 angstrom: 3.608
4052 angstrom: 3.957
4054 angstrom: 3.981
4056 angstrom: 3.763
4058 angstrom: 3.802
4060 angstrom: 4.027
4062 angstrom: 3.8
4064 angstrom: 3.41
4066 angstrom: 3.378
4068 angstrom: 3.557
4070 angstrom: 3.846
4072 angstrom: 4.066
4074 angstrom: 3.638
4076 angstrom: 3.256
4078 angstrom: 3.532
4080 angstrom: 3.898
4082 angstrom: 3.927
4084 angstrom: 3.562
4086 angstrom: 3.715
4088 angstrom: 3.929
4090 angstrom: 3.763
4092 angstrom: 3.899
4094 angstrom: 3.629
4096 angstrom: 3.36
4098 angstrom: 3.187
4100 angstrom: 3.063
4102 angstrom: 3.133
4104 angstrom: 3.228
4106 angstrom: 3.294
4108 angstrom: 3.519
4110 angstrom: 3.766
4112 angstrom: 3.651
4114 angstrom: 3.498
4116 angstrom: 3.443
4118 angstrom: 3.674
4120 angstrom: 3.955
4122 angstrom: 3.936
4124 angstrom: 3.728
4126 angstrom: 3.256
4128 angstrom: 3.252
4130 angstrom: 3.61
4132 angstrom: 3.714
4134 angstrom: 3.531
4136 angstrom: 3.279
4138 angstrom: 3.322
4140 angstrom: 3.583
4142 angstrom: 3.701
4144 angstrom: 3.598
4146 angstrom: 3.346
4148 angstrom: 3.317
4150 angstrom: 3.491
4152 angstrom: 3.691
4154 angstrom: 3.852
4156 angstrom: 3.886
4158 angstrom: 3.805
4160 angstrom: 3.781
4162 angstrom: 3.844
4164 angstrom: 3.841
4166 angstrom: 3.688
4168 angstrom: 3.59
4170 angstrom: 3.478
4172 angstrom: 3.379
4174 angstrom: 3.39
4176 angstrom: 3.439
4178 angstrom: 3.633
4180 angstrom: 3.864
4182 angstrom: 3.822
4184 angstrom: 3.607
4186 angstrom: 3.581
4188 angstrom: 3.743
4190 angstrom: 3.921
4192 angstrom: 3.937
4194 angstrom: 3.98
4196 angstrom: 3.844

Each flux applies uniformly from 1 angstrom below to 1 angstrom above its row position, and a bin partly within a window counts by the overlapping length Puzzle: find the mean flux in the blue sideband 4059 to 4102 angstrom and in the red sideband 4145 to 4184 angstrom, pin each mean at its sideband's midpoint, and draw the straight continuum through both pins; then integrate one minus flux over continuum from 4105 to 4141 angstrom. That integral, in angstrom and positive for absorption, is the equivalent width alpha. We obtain 0.8 angstrom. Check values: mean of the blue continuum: 3.63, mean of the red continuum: 3.64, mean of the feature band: 3.56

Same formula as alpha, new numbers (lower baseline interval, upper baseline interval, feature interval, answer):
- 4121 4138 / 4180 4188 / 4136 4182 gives 0.1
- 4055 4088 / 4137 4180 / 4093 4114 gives 1.6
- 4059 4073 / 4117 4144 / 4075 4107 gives 1.3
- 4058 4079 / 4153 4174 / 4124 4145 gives 1.1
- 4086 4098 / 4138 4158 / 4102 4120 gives 0.7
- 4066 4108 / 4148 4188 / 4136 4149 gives 0.6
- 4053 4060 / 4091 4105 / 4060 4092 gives -0.7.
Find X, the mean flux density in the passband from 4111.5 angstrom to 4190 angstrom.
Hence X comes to 3.61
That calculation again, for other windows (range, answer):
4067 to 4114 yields 3.58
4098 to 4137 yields 3.49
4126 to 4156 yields 3.52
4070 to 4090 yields 3.73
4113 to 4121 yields 3.64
